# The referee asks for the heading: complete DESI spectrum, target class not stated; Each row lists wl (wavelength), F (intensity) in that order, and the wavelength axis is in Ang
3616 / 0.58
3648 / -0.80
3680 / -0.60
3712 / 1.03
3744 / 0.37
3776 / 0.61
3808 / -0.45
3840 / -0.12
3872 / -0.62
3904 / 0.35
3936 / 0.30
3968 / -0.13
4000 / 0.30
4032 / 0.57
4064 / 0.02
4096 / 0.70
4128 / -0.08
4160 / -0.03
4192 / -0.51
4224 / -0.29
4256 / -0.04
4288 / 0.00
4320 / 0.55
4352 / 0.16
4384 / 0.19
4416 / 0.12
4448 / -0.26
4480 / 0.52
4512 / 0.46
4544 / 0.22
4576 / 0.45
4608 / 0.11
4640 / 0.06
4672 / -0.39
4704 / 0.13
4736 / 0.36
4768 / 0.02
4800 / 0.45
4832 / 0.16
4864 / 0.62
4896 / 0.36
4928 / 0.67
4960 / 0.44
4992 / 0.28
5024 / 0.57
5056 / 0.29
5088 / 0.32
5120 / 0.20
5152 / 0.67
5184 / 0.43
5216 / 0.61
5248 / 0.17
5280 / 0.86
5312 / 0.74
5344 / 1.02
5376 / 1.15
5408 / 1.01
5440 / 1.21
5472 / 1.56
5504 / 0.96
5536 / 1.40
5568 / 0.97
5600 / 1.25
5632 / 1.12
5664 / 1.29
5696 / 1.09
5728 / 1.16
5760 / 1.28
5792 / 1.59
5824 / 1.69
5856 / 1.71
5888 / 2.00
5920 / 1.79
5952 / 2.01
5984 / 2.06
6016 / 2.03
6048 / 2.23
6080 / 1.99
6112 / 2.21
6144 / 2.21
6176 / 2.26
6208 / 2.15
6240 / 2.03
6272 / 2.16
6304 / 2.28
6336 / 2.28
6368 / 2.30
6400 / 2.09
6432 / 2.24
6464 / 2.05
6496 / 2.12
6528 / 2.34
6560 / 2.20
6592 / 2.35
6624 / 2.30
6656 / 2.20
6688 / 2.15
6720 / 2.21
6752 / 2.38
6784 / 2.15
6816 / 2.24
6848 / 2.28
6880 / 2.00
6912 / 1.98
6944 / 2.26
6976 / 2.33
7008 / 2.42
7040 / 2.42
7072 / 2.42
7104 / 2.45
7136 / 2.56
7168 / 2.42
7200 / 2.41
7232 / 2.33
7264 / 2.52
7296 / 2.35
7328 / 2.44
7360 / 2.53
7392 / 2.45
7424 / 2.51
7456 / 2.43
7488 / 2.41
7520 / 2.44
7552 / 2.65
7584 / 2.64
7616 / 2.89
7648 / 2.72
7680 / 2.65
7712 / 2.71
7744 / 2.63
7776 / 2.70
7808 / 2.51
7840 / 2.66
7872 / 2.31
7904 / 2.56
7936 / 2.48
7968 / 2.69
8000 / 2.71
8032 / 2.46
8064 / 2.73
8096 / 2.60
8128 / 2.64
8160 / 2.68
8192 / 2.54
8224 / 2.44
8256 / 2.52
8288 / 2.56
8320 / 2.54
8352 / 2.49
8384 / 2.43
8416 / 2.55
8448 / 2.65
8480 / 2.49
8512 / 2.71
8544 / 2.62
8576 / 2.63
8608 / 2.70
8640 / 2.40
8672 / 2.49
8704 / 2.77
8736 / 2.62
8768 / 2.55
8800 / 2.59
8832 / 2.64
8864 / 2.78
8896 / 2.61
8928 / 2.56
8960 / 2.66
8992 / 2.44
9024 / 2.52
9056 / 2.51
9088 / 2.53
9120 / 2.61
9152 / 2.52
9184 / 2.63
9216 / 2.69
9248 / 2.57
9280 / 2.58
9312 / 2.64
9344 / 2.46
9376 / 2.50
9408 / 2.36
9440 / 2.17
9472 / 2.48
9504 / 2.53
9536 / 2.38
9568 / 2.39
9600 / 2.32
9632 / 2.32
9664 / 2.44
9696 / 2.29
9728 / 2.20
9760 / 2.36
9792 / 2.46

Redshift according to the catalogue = 0.333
